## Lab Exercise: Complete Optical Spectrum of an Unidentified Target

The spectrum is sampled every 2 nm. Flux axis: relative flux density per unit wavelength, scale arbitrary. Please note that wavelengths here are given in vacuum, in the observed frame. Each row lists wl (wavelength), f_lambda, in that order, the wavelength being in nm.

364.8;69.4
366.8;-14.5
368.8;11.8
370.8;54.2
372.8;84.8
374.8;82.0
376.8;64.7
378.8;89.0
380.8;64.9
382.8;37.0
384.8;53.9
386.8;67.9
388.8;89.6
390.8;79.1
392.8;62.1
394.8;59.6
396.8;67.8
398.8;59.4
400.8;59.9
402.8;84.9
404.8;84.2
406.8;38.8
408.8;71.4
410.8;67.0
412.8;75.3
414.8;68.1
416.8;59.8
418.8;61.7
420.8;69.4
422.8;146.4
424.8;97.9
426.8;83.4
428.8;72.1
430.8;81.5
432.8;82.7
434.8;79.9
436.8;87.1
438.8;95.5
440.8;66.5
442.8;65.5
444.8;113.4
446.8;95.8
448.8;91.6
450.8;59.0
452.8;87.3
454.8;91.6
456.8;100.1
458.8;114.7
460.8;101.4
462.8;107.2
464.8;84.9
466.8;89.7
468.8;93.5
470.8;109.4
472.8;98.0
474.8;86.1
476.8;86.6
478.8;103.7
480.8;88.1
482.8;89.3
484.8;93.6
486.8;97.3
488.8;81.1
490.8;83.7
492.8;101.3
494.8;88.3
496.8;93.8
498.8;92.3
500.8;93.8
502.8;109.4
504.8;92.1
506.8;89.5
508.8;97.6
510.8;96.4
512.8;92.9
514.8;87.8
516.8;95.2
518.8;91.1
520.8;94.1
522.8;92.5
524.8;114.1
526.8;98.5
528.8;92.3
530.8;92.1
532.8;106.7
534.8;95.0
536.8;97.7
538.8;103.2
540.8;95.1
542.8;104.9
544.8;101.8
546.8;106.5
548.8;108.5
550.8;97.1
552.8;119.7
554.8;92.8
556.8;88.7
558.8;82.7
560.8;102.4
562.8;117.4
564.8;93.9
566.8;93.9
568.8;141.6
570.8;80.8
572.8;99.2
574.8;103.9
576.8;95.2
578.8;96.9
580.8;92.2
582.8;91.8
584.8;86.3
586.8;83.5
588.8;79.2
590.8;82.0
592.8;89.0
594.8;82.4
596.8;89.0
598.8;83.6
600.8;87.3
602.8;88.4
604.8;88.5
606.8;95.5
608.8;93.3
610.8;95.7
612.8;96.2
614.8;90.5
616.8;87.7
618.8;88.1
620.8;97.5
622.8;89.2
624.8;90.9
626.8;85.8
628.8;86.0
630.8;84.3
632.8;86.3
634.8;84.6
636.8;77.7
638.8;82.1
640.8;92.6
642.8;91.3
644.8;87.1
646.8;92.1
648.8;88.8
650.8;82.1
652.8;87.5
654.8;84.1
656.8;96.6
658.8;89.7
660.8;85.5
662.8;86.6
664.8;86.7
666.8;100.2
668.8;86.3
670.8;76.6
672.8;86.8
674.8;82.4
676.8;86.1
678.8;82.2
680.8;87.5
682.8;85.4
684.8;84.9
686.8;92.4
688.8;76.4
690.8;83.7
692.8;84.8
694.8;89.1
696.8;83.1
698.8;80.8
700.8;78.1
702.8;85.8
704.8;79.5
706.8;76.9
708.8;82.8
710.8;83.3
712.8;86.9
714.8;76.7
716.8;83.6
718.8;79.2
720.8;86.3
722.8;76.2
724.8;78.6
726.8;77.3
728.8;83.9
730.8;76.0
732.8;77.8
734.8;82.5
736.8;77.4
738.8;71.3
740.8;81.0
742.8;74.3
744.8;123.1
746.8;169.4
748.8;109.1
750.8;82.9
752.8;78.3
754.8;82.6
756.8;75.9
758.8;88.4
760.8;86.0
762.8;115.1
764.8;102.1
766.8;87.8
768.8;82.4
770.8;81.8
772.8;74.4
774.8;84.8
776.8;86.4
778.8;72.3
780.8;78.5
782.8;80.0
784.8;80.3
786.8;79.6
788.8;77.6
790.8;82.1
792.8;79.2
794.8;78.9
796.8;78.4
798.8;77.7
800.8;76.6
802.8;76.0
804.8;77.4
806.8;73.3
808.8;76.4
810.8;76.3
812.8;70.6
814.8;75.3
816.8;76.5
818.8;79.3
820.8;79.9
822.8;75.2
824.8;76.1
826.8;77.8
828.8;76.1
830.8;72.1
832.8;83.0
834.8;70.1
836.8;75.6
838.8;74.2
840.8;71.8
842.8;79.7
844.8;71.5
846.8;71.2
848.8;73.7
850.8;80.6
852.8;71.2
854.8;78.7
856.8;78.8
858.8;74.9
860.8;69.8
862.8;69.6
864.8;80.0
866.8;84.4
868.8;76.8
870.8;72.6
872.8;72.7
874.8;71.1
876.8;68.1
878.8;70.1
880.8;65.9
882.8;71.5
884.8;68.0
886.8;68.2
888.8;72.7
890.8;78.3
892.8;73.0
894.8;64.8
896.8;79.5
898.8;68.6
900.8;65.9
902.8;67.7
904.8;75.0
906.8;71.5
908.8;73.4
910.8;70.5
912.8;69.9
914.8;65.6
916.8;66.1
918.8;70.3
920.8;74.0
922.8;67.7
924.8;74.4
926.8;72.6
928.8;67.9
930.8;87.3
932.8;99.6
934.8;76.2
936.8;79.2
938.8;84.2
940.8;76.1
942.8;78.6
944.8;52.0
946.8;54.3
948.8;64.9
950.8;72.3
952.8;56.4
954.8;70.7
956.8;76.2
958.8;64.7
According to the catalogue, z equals 0.136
